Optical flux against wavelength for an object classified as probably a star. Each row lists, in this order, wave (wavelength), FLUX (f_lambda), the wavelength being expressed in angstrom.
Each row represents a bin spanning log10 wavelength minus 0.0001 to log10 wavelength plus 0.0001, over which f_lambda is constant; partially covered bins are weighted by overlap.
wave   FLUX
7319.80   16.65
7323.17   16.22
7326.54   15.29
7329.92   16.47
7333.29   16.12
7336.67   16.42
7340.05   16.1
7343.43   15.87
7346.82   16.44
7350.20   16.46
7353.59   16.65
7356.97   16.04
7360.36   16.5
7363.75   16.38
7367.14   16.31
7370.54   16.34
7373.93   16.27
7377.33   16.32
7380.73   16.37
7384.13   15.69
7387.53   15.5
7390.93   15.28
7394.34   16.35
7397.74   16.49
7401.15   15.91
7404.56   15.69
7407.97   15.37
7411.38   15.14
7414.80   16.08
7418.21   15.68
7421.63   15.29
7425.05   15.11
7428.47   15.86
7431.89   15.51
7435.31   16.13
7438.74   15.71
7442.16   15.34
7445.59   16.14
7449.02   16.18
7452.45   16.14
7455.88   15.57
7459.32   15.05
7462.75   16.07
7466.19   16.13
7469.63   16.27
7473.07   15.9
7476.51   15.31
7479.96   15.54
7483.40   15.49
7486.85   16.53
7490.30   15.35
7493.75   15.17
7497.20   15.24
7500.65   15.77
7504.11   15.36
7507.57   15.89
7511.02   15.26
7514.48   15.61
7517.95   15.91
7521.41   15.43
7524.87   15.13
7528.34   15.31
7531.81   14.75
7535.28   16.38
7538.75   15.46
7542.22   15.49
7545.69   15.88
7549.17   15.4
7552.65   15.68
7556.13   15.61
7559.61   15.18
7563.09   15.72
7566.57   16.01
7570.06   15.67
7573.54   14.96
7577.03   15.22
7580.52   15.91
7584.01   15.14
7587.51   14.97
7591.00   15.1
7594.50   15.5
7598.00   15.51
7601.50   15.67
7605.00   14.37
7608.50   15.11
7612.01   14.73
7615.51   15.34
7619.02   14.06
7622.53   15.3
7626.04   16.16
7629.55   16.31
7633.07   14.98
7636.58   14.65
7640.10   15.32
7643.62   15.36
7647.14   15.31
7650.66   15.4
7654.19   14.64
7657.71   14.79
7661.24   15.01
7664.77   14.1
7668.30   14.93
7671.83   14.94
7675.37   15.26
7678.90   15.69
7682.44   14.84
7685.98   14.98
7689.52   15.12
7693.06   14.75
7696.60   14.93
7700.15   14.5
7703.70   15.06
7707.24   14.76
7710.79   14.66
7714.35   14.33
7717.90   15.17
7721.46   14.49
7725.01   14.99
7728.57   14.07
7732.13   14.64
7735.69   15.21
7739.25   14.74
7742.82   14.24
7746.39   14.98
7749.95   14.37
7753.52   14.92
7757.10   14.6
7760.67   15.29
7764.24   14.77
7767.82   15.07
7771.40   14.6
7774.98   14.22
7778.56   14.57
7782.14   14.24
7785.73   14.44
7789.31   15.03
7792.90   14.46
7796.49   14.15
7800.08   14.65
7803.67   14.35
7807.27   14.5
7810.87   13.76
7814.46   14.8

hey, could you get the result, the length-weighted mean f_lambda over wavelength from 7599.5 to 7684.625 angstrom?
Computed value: 15.1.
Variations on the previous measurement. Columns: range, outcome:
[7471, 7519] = 15.6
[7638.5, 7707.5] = 15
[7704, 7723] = 14.7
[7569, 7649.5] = 15.2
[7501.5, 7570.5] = 15.6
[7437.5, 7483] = 15.8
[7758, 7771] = 15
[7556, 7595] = 15.4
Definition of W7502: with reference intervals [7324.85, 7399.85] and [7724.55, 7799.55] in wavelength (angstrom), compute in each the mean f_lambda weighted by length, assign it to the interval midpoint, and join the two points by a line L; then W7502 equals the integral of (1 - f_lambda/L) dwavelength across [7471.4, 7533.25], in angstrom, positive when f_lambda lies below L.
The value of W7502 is 0.52 angstrom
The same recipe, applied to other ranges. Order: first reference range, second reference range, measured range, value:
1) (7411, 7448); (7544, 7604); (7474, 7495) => 0.0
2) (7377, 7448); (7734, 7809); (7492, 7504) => 0.1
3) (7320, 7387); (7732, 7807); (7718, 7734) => 0.2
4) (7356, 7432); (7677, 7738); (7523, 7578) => -0.5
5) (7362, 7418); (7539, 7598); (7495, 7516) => 0.2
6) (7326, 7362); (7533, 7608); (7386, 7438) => 1.0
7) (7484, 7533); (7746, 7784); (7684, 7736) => 0.3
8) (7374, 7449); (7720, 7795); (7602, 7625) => 0.3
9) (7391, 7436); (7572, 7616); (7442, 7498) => -0.7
